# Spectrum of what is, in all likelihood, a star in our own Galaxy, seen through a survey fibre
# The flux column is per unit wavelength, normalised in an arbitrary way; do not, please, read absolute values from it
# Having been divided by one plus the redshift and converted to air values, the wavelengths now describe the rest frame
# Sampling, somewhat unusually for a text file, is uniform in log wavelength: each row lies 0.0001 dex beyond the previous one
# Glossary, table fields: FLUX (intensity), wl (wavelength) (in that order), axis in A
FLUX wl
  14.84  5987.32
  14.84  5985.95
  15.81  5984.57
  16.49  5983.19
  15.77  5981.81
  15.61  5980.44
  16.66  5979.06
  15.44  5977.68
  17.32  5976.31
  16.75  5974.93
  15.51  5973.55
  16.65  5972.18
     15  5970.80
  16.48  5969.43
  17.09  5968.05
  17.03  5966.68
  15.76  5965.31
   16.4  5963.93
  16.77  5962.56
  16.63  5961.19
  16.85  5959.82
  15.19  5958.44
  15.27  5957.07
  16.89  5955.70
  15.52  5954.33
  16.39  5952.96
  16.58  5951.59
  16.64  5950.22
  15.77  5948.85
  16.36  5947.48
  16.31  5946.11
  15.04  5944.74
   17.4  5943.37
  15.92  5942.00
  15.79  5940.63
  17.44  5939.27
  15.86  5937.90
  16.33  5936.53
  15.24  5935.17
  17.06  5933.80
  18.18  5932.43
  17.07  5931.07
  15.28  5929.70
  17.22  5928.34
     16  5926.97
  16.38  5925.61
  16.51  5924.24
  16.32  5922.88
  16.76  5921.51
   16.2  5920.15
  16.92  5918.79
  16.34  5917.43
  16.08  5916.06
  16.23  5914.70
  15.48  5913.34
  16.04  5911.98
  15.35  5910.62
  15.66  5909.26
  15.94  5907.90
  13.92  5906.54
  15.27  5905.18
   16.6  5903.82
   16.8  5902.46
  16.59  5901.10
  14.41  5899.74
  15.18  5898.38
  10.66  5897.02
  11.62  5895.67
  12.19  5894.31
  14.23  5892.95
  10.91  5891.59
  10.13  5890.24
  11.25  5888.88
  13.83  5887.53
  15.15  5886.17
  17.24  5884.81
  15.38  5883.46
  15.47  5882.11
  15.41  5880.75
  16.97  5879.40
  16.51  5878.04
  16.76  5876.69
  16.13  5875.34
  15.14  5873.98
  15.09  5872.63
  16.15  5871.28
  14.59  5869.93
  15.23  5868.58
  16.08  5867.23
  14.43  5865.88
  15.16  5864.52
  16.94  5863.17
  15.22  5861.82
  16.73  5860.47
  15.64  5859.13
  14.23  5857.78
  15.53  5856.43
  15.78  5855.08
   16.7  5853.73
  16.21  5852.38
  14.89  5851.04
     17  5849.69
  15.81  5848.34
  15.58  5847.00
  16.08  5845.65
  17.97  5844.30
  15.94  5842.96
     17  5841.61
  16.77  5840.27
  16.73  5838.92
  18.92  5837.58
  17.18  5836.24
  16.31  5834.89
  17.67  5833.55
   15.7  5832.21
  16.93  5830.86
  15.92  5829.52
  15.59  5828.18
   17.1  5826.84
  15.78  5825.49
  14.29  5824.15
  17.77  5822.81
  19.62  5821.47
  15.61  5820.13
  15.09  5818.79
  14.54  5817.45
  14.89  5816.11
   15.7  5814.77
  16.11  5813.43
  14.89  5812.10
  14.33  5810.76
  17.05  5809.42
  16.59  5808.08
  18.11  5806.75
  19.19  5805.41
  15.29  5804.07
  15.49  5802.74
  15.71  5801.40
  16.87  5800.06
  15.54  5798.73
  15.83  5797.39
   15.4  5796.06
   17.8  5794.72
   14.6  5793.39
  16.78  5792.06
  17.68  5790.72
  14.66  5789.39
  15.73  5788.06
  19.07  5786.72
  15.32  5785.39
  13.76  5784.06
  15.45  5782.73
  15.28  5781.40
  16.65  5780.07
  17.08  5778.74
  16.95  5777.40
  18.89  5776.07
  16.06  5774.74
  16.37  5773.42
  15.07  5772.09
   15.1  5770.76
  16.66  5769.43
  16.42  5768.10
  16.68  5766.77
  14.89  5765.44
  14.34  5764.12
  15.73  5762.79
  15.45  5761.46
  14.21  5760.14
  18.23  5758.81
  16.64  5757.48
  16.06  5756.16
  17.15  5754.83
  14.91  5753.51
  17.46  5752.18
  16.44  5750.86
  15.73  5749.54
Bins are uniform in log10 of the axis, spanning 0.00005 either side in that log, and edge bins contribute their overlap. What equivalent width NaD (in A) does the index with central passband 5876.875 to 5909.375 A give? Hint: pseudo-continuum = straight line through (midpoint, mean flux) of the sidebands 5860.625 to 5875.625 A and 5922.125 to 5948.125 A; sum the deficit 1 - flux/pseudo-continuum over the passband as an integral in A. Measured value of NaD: 2.8 A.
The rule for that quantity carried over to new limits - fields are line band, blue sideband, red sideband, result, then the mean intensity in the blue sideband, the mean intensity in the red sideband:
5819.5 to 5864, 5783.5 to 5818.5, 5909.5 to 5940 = -0.7 A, 16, 16.4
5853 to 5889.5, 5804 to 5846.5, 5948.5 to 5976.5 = 2.0 A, 16.5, 16.3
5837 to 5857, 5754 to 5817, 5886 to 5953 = -0.8 A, 16.1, 15.5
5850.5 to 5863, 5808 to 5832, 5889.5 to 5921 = -0.2 A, 16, 14.7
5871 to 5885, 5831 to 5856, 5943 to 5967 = 0.4 A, 16.6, 16.2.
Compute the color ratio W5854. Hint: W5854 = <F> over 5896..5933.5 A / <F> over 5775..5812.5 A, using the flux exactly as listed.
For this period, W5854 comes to 0.97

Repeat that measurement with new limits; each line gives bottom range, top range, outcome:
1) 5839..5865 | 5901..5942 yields 1.01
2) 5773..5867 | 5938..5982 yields 1.00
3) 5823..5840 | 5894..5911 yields 0.89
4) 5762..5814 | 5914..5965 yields 1.01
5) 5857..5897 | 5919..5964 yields 1.11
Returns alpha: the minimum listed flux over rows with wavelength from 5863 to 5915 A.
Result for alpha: 10.13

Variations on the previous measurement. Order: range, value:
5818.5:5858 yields 14.23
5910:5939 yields 15.24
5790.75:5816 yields 14.33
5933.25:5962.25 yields 15.04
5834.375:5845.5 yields 15.94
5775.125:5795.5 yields 13.76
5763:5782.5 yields 14.34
